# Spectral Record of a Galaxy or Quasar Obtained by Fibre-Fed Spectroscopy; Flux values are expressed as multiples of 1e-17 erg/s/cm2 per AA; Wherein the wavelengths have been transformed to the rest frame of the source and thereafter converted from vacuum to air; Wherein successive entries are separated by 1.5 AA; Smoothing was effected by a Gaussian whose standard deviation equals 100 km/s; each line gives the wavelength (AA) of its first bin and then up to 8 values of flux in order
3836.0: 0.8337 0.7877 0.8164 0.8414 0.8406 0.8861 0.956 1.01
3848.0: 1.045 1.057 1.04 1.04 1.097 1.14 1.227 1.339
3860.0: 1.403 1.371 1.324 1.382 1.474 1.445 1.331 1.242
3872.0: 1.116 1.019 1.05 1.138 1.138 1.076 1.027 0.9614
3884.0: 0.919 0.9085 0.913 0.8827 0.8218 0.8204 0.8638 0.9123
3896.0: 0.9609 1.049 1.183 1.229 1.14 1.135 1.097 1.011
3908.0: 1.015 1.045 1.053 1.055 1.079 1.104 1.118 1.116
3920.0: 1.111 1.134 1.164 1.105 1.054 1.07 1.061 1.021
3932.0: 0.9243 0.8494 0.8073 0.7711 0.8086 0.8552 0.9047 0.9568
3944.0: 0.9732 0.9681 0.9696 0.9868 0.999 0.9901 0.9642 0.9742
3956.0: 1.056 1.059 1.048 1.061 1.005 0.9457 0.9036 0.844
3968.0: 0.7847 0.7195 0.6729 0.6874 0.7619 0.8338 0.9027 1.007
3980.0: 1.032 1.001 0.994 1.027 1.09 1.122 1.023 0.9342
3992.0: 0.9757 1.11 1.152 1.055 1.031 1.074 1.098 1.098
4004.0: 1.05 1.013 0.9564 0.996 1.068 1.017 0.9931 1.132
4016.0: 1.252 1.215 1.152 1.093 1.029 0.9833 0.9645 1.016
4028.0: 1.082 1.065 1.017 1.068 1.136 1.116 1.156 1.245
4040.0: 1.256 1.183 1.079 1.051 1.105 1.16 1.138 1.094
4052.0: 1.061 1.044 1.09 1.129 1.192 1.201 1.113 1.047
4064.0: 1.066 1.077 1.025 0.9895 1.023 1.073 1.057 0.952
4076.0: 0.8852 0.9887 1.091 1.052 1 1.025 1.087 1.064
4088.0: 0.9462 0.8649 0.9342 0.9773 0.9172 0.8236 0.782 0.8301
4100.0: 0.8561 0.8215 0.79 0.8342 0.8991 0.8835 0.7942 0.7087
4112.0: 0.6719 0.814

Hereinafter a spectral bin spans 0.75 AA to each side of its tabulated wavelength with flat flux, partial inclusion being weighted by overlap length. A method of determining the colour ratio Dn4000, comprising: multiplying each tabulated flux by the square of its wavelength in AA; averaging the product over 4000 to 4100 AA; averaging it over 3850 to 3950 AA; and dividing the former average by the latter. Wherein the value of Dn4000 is 1.1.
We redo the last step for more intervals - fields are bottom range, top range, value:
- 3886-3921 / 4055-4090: 1.10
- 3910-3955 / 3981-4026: 1.10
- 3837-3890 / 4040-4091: 1.08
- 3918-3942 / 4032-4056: 1.21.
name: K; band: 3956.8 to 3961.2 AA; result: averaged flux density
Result 1.06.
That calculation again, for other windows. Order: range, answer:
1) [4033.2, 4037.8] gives 1.14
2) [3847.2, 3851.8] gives 1.05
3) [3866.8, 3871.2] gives 1.34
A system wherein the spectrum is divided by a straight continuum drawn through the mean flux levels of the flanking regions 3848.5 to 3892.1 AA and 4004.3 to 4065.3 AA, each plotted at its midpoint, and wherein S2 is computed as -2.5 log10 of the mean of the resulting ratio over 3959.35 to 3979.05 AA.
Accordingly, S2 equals 0.28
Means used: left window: 1.13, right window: 1.09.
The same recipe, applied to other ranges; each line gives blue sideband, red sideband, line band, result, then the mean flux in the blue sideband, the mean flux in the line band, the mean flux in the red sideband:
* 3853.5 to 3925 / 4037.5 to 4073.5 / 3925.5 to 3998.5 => 0.16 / 1.11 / 0.953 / 1.1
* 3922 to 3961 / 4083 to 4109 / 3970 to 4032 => -0.08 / 0.977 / 1.02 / 0.898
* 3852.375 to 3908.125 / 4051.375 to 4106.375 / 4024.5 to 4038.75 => -0.07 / 1.11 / 1.08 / 0.99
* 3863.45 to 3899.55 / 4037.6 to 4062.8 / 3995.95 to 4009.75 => 0.07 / 1.07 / 1.04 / 1.13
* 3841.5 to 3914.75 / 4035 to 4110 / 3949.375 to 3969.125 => 0.10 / 1.09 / 0.967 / 1.02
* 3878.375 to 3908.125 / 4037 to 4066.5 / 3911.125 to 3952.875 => 0.03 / 0.998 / 0.999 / 1.12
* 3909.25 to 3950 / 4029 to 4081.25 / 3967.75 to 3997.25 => 0.10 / 1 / 0.947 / 1.09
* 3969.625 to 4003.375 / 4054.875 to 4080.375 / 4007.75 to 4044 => -0.08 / 0.981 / 1.1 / 1.06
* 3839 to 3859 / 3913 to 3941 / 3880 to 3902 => 0.05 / 1.03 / 0.968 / 1.01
